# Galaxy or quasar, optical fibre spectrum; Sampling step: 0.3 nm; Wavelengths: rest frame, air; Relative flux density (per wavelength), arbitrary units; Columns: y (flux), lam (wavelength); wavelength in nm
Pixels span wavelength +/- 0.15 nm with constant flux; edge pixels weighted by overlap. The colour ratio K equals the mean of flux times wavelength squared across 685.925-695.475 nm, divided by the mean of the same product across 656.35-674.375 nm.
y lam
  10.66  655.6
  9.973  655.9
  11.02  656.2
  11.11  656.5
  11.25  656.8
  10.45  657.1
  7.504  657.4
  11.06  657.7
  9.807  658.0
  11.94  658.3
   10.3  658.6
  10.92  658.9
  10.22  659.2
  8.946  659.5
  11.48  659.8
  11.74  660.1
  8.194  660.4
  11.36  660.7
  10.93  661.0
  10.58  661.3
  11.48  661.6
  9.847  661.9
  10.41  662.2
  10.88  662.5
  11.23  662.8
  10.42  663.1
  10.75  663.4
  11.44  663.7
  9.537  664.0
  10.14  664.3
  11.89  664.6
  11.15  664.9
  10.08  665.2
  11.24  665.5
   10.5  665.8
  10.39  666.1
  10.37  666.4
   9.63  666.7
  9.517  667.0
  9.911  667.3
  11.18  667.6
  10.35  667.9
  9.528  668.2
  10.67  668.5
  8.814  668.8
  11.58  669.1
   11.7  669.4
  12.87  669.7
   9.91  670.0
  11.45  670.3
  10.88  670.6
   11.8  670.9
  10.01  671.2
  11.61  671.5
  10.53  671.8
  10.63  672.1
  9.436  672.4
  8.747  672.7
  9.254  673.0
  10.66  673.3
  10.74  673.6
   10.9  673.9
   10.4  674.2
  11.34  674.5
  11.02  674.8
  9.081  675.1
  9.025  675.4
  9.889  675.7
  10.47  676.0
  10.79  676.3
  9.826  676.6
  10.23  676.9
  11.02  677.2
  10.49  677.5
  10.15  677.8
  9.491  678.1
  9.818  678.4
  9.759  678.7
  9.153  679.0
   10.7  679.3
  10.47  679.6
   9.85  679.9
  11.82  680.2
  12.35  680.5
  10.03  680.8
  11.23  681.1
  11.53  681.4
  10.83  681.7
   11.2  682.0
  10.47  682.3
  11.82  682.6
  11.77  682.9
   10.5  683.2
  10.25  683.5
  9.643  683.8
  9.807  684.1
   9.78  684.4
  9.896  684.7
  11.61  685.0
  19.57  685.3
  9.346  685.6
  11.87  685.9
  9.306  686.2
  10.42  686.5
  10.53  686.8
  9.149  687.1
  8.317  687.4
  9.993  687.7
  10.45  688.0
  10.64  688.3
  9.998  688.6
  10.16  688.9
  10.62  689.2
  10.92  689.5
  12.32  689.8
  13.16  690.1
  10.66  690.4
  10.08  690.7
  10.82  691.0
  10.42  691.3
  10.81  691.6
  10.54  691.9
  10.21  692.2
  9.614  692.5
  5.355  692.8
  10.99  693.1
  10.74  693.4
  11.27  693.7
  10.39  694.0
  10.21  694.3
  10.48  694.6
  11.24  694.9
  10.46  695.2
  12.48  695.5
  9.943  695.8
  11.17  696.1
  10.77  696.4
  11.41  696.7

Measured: 1.1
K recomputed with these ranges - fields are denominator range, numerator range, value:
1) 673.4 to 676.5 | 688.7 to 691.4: 1.11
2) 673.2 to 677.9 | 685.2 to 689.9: 1.07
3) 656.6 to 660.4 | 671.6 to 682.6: 1.06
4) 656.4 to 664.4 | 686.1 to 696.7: 1.09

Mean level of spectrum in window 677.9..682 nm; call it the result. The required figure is 10.6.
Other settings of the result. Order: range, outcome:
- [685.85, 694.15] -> 10.3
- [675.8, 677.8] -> 10.4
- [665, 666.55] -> 10.5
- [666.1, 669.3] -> 10.2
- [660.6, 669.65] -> 10.6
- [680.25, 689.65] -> 10.8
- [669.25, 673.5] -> 10.7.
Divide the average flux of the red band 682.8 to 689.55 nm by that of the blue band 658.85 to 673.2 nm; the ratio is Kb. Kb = 1.01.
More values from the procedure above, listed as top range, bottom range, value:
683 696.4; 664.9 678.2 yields 1.02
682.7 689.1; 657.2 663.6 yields 1.01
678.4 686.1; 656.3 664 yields 1.04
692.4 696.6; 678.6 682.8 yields 0.96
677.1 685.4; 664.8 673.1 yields 1.03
